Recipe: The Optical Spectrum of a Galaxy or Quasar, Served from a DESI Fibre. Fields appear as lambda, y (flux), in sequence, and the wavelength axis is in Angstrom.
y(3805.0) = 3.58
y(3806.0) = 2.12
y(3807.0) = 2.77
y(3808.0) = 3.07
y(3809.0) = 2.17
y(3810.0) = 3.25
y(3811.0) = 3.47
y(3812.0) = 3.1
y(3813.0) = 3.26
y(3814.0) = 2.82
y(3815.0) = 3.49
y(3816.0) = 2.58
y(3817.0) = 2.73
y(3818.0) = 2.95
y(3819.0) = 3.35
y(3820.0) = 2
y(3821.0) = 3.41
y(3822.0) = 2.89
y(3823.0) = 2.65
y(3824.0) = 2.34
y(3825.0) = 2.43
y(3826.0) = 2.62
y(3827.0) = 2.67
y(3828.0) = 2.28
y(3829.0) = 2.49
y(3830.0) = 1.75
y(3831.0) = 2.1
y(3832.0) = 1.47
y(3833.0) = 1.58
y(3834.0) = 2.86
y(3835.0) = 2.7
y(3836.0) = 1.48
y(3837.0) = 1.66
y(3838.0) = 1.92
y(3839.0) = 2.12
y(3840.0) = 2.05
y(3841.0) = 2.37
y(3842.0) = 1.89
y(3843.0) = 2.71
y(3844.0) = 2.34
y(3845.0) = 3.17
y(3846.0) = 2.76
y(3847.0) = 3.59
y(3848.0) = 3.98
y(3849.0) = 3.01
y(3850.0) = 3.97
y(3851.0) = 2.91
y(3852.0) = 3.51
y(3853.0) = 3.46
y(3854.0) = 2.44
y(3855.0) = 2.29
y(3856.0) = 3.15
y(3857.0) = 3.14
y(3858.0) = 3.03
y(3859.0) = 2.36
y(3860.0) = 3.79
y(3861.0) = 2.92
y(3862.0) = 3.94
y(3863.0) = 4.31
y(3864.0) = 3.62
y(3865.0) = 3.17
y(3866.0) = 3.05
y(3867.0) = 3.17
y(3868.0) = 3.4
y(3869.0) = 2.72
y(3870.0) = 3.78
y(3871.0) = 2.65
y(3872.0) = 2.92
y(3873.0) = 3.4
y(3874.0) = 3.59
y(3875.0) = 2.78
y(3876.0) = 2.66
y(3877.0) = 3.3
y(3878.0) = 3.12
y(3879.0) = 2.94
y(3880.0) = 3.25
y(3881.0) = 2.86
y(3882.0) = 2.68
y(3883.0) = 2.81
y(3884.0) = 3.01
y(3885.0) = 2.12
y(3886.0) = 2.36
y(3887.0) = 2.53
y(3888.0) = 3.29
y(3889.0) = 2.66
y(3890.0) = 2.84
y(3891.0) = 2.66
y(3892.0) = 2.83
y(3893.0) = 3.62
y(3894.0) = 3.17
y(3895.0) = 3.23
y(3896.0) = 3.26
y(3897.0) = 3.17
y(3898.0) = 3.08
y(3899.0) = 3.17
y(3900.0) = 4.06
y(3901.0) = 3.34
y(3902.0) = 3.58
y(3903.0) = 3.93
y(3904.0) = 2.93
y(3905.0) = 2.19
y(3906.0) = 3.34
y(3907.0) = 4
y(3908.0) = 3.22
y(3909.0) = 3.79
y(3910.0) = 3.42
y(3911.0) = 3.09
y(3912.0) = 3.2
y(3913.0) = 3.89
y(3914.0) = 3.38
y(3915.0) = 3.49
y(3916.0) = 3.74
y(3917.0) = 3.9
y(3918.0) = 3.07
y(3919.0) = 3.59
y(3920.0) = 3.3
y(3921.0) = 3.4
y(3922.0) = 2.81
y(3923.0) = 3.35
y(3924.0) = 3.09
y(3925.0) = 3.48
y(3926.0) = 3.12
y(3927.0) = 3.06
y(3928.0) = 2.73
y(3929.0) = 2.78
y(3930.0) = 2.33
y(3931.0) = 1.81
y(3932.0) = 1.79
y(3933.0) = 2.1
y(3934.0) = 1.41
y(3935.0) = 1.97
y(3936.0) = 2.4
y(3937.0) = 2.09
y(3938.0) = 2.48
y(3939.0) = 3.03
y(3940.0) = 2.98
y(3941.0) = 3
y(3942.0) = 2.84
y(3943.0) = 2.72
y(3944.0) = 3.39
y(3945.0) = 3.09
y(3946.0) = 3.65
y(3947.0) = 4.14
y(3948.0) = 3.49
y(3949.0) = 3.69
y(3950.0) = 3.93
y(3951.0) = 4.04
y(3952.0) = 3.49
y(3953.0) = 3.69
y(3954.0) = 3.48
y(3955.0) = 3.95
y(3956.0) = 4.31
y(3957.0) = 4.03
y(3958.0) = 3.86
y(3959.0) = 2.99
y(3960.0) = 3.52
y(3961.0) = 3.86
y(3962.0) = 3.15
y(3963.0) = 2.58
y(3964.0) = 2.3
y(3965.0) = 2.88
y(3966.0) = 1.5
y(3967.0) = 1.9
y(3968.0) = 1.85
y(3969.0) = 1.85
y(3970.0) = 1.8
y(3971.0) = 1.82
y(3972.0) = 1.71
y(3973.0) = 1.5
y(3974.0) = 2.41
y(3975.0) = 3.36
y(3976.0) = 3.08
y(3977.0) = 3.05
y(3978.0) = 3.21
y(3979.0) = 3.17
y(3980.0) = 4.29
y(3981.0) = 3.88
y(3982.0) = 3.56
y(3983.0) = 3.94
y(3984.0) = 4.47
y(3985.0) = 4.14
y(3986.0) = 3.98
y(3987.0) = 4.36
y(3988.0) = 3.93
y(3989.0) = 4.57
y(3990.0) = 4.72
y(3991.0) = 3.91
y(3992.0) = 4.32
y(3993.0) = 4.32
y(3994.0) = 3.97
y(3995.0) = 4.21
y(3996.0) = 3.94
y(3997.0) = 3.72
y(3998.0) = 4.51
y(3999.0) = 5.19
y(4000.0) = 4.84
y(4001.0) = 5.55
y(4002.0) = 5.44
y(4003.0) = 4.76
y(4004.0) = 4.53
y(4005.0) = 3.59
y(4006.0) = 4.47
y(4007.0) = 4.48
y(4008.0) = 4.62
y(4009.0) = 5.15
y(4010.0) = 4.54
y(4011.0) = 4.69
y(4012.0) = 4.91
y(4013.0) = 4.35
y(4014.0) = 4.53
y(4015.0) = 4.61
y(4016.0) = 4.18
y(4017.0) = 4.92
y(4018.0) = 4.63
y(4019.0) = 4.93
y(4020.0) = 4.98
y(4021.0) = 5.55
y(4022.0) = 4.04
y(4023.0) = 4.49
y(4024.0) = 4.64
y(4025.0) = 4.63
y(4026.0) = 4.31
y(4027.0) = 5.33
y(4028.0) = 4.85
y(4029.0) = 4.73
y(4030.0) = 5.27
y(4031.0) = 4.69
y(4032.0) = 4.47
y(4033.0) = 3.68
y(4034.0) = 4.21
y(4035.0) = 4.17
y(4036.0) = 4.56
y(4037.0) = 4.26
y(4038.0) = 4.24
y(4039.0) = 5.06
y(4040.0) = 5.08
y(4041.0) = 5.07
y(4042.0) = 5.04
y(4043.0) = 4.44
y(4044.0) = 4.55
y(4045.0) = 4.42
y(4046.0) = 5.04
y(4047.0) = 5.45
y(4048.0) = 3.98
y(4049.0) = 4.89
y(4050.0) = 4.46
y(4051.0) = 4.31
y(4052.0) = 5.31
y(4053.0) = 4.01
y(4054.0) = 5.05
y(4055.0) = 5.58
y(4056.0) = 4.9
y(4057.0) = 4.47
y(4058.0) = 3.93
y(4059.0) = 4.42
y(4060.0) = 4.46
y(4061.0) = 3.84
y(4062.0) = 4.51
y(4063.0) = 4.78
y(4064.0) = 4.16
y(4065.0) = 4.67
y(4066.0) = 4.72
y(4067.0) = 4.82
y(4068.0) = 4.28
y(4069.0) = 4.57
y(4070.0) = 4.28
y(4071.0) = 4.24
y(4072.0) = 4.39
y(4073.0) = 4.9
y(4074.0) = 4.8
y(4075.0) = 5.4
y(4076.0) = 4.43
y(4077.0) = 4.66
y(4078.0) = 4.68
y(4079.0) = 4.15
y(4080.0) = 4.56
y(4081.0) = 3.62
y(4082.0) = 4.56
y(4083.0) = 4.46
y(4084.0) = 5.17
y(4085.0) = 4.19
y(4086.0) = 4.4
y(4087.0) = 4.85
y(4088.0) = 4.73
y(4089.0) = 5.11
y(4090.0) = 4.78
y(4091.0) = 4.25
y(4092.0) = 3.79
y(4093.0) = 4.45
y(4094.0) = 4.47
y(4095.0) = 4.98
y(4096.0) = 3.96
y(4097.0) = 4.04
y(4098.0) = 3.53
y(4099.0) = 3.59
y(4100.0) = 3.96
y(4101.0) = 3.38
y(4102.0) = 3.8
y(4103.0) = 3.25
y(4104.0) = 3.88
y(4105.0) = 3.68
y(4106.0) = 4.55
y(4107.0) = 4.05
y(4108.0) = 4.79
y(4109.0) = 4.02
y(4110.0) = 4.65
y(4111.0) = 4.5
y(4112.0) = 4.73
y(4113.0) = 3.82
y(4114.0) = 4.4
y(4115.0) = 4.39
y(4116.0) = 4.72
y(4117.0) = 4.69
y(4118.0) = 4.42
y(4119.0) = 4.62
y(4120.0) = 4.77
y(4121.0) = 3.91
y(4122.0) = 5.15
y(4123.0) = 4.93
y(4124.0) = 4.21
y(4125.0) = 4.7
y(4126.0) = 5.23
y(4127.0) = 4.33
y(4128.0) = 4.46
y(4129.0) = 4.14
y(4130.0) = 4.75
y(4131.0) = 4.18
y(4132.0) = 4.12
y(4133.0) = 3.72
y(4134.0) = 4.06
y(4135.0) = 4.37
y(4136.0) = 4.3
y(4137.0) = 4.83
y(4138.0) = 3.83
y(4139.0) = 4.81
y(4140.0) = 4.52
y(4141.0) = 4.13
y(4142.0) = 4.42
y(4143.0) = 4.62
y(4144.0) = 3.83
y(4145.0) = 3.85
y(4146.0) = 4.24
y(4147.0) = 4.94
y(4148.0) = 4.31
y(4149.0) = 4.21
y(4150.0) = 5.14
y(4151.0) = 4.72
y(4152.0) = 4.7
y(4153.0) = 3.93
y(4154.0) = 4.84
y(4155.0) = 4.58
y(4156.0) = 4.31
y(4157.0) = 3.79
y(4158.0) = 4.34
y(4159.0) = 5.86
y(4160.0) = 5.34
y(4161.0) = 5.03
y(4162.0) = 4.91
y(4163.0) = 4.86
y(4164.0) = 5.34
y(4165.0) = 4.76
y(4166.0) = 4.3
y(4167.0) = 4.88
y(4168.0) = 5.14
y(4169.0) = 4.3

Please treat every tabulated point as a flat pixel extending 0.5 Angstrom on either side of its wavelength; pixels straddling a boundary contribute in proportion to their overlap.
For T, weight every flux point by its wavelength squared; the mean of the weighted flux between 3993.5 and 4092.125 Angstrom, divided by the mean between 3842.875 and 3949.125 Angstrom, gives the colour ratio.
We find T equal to 1.61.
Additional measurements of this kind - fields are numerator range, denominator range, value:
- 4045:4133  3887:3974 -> 1.59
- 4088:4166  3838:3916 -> 1.61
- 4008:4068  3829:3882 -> 1.78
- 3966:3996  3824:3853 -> 1.42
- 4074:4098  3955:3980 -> 1.71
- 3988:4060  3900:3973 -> 1.59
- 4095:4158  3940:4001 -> 1.35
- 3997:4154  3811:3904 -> 1.73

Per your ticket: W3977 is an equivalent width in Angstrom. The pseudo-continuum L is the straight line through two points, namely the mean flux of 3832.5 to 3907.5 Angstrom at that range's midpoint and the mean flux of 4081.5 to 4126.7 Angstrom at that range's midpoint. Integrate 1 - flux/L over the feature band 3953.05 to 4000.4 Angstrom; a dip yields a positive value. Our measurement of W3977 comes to 2.3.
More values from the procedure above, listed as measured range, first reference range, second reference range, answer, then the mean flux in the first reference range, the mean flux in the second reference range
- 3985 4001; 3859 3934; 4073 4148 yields -2.81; 3.12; 4.37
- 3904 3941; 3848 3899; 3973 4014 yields 5.78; 3.09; 4.17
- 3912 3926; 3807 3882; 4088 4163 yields -0.62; 2.85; 4.39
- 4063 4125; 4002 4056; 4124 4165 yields 2.47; 4.66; 4.51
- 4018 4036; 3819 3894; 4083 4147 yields -3.87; 2.82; 4.34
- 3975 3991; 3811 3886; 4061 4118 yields -0.76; 2.84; 4.37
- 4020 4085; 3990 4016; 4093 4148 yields -2.56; 4.52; 4.3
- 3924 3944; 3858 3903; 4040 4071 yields 5.65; 3.13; 4.62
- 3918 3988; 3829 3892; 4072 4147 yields 7.37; 2.84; 4.37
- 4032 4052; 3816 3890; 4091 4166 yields -3.54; 2.81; 4.4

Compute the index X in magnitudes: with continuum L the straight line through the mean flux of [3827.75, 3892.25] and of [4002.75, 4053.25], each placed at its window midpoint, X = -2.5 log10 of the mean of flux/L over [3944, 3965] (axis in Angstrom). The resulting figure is 0.09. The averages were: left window 2.83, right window 4.63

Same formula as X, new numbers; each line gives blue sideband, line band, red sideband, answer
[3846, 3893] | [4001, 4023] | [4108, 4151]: -0.22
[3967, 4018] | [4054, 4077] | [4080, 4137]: -0.10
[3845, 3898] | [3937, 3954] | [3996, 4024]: 0.19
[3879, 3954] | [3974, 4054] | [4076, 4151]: -0.19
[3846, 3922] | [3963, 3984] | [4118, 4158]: 0.33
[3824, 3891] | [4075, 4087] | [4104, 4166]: -0.08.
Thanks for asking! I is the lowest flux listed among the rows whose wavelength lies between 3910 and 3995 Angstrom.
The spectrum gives 1.41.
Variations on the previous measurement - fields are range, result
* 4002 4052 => 3.59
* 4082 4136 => 3.25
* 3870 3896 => 2.12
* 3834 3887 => 1.48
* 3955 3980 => 1.5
